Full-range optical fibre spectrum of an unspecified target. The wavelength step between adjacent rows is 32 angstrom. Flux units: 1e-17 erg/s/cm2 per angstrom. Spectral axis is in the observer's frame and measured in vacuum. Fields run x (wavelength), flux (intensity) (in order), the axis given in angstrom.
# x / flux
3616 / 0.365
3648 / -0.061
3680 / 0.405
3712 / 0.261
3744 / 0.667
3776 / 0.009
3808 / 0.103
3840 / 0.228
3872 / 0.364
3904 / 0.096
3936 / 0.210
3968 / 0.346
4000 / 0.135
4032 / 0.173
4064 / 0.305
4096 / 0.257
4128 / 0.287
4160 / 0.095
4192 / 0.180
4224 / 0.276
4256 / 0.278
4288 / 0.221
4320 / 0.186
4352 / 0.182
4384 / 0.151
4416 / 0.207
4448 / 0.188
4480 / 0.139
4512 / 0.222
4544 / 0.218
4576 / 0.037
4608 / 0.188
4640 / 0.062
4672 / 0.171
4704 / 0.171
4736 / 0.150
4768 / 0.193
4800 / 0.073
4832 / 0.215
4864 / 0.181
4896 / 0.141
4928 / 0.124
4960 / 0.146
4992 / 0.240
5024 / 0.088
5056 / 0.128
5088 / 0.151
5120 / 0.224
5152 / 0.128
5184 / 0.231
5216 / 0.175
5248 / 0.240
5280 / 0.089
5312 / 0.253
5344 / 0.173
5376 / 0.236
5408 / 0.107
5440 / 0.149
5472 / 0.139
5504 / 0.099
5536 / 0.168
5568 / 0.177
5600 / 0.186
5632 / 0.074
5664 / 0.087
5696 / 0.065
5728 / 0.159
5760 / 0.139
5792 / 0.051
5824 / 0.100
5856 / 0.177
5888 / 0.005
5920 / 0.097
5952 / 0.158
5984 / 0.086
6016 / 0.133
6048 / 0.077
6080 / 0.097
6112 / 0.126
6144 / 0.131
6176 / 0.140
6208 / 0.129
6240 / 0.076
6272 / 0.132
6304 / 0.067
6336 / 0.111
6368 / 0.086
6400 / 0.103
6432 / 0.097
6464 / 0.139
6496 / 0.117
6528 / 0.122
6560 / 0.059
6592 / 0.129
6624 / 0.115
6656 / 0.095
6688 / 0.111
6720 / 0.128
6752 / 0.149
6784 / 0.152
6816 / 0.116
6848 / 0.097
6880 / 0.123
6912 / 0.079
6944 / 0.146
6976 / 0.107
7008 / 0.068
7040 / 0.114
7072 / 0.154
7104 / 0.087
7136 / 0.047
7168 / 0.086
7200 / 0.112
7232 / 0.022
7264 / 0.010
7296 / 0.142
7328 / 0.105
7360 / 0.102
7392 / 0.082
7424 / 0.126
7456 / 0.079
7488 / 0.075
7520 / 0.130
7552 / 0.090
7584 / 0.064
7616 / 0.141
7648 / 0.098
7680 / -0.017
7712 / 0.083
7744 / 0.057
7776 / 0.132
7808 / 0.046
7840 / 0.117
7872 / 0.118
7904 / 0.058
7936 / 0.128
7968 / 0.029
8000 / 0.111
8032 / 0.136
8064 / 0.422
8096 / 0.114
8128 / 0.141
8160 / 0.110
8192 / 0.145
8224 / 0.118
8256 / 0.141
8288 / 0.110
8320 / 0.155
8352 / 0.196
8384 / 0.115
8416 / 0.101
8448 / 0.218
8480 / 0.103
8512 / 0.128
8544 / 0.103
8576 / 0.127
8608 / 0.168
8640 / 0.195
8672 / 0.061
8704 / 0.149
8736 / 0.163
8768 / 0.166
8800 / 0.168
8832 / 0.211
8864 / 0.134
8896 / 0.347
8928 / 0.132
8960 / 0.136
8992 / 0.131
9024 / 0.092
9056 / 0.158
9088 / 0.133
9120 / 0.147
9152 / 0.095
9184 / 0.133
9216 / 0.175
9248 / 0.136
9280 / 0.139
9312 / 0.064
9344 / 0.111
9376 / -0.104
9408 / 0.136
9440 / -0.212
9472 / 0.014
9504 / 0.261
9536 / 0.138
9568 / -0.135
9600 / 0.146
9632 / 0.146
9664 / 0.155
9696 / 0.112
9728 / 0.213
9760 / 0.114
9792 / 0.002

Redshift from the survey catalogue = 1.16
